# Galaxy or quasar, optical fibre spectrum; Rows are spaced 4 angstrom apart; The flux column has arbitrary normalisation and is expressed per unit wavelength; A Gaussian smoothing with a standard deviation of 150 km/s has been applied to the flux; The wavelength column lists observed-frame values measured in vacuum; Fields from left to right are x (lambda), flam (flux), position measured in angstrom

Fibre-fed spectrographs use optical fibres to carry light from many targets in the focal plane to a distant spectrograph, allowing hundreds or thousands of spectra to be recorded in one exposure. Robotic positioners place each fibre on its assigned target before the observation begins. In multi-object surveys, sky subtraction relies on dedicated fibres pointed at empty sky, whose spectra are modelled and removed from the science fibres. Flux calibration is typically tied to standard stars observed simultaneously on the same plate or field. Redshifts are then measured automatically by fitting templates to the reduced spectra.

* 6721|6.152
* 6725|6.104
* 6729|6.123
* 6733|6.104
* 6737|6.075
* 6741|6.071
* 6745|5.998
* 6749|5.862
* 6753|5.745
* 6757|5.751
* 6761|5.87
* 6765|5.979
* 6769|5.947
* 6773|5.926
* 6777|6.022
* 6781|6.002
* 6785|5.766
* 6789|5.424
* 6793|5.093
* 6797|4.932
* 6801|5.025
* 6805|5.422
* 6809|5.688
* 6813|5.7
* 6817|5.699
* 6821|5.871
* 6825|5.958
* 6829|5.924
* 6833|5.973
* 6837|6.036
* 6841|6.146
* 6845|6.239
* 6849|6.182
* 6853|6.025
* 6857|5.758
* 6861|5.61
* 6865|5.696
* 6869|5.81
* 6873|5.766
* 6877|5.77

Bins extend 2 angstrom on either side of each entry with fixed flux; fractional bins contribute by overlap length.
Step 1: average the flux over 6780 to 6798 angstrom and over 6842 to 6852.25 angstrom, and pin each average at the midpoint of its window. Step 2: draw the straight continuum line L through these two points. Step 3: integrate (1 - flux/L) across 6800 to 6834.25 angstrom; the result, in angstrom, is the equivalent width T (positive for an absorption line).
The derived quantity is 0.55 angstrom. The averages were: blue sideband 5.44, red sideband 6.18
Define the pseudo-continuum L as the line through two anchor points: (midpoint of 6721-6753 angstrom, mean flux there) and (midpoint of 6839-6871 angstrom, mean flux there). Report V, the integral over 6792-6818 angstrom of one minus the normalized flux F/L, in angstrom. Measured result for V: 2.7 angstrom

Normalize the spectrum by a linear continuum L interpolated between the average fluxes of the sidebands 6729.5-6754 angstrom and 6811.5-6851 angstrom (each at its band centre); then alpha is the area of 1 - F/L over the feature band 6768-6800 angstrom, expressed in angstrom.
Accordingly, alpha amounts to 2.0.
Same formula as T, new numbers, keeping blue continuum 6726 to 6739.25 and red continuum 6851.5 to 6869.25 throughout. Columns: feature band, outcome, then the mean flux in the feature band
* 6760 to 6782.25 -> 0.2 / 5.96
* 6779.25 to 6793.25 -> 0.8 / 5.62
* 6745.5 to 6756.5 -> 0.4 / 5.82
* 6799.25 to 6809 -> 1.0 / 5.32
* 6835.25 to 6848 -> -0.7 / 6.15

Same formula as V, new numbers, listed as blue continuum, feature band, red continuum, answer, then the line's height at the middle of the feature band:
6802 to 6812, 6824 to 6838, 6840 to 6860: -0.4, 5.81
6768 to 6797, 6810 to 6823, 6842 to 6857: 0.3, 5.89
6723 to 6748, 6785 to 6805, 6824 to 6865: 2.7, 6.02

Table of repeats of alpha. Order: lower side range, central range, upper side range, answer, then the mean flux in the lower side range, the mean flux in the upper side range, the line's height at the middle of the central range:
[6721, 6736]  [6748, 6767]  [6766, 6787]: 0.52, 6.11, 5.93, 6.01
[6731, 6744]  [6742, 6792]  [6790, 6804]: -2.46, 6.08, 5.07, 5.58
